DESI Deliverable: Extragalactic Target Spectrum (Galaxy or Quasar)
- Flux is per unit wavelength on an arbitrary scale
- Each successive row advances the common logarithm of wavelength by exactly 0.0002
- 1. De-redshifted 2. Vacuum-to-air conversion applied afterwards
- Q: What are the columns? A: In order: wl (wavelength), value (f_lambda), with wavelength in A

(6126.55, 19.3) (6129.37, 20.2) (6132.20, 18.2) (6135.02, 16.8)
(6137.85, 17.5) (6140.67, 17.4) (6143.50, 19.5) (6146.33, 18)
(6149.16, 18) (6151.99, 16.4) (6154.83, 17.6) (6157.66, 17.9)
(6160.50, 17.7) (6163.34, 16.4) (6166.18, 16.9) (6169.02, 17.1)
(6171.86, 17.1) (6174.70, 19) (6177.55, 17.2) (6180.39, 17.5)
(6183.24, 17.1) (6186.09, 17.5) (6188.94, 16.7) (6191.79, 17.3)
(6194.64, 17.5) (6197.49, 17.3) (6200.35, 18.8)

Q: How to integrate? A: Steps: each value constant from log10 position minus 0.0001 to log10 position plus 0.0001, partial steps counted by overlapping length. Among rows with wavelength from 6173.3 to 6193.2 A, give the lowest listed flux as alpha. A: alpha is 16.7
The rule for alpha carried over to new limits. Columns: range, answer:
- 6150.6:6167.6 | 16.4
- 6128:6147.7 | 16.8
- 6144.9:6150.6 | 18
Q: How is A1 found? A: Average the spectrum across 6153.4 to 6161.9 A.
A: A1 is 17.7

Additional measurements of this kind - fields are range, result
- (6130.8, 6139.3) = 17.5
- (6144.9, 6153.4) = 17.5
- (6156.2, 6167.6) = 17.2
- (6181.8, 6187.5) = 17.3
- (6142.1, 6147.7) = 18.8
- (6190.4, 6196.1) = 17.4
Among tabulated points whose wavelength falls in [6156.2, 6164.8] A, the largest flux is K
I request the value 17.9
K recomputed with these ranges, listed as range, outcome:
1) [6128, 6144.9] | 20.2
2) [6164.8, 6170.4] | 17.1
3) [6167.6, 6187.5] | 19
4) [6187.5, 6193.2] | 17.3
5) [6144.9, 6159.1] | 18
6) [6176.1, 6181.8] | 17.5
